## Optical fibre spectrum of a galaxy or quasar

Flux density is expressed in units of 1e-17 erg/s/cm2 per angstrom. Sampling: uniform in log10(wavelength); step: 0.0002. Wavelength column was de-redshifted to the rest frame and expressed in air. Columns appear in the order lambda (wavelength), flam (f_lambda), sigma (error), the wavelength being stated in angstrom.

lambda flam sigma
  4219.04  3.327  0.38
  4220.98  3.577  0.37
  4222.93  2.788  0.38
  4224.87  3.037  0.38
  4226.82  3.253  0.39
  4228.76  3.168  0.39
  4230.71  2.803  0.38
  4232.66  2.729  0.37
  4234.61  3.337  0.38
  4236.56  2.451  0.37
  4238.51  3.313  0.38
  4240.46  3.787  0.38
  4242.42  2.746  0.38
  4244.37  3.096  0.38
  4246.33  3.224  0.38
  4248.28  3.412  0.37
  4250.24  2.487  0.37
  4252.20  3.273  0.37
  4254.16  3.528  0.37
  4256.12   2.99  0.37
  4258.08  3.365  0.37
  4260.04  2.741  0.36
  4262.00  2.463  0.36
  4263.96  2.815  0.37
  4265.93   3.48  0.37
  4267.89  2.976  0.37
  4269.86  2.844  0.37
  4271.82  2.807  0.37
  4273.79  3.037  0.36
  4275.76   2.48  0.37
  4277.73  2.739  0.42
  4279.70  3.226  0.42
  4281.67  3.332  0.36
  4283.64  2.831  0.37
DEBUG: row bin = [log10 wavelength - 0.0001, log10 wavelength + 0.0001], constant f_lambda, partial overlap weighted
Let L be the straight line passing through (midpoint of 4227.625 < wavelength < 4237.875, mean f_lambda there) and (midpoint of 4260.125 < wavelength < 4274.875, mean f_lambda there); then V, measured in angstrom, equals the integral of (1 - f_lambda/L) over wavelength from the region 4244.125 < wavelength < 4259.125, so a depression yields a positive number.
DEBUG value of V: -1.4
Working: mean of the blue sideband 2.92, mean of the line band 3.17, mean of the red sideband 2.9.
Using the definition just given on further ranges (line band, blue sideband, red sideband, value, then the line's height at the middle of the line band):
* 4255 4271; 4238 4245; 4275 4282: 0.48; 3.05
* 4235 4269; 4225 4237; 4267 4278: -2.01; 2.9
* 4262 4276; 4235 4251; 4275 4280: -0.30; 2.85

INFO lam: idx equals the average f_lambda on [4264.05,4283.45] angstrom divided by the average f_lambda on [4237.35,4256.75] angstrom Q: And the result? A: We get 0.94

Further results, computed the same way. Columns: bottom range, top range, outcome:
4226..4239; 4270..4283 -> 0.98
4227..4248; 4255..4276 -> 0.95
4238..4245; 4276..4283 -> 0.93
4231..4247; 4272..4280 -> 0.92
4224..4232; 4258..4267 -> 0.96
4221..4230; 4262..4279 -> 0.93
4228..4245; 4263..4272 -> 0.99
